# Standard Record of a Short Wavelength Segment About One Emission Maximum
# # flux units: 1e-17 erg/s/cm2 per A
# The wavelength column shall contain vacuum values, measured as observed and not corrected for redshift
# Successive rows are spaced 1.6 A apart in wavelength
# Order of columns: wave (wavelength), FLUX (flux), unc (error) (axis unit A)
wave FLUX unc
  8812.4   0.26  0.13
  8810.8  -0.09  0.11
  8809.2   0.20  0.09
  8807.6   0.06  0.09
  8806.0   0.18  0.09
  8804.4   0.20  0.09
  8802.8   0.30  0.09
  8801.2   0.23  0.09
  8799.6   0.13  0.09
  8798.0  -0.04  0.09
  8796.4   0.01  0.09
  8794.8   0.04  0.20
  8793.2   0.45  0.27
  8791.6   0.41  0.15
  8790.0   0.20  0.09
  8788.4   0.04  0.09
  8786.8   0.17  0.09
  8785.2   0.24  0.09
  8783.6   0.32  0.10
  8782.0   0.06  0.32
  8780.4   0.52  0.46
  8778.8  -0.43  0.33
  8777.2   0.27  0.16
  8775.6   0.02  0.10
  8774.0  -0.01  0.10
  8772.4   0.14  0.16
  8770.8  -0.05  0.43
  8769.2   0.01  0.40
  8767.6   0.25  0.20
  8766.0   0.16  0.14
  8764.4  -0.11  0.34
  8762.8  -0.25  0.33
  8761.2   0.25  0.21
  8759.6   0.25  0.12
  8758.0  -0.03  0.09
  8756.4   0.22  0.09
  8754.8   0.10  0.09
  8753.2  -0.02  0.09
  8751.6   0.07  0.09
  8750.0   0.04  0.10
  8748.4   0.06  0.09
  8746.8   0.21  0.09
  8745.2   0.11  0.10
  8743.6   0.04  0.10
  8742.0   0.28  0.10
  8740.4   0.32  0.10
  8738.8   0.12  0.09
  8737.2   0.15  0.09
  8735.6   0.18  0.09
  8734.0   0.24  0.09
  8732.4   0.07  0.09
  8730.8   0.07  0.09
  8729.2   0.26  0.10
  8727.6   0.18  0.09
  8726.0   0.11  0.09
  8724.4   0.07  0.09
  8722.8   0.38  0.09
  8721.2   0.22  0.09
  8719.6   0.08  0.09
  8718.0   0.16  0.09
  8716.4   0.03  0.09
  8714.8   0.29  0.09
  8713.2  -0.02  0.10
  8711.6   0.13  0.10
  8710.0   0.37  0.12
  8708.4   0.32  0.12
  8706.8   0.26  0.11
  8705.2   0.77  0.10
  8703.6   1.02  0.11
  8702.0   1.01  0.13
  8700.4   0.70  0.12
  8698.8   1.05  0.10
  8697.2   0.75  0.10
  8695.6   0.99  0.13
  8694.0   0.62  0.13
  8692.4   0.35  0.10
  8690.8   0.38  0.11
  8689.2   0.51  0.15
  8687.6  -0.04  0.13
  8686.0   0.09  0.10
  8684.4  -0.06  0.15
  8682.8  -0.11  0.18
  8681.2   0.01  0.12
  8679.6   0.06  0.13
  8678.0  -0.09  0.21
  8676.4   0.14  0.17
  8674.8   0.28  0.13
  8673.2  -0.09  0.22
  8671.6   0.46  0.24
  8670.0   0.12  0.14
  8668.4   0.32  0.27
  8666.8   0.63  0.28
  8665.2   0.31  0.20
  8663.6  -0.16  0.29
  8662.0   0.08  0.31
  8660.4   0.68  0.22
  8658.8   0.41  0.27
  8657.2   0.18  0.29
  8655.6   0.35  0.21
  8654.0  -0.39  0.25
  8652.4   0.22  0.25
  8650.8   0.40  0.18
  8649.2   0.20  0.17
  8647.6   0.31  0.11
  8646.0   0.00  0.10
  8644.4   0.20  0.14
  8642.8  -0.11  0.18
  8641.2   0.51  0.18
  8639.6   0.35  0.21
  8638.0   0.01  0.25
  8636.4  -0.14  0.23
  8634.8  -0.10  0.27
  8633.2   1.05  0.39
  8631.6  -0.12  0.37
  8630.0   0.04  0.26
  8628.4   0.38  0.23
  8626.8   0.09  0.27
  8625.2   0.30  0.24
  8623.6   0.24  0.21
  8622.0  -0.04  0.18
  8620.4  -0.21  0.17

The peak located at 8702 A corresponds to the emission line [O II] 3727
